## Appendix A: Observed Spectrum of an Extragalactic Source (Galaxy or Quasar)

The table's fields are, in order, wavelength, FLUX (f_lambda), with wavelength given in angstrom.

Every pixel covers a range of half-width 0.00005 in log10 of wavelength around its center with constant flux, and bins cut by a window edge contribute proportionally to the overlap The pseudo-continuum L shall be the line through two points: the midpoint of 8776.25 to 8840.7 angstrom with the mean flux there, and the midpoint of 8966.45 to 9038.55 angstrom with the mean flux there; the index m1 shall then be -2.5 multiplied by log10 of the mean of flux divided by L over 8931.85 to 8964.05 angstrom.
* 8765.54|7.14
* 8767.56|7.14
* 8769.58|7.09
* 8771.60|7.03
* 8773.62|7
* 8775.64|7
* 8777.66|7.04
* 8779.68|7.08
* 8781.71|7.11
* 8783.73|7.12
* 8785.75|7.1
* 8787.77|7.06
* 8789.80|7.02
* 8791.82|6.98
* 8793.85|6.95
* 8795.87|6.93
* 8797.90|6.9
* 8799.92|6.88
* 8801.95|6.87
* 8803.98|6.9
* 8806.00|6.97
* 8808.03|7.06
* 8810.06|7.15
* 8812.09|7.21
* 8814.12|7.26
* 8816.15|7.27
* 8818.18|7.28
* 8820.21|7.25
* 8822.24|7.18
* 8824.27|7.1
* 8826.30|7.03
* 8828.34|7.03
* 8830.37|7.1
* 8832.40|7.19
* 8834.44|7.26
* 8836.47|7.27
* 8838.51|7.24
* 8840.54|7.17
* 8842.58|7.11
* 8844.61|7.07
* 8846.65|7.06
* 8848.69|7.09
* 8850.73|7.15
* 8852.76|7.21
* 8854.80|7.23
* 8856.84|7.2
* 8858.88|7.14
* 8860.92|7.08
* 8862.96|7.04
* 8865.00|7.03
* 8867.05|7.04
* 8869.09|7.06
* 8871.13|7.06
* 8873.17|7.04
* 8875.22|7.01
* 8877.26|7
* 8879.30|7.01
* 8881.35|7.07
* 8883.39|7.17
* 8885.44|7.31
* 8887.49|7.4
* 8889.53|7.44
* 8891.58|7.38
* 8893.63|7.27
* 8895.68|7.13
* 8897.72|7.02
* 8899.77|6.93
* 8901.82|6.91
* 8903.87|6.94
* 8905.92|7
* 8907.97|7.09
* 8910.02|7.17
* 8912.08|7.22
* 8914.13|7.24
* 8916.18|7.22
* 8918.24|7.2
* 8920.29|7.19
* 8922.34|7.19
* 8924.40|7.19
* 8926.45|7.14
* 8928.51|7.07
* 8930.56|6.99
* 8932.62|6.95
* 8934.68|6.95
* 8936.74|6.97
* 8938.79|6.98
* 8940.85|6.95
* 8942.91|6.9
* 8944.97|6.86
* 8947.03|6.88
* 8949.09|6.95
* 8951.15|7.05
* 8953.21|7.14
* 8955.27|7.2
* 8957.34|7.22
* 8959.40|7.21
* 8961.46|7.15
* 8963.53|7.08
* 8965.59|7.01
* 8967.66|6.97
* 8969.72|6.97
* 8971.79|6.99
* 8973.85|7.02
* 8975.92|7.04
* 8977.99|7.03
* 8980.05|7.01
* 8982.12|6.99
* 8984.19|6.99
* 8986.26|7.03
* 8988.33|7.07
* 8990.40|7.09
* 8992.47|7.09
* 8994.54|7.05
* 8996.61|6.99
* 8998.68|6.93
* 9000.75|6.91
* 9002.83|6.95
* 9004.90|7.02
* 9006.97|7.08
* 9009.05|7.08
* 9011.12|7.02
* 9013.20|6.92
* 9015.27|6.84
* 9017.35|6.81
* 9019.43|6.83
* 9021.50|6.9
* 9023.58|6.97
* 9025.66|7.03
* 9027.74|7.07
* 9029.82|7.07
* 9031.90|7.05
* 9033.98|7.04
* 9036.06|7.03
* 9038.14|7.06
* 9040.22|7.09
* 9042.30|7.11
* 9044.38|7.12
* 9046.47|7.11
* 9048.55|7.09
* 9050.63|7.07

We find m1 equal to 0.00 mag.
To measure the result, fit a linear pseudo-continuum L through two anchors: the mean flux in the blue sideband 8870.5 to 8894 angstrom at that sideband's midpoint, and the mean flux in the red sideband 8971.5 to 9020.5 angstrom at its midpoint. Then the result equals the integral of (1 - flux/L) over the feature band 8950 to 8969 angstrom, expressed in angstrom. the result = -0.2 angstrom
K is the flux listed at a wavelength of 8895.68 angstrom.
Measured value 7.13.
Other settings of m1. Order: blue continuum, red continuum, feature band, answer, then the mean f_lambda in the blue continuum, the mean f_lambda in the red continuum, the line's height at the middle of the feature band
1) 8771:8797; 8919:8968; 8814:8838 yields -0.02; 7.03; 7.05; 7.04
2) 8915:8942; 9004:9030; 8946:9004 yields 0.00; 7.08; 6.97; 7.02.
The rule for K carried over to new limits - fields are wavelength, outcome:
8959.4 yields 7.21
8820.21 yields 7.25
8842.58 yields 7.11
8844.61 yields 7.07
